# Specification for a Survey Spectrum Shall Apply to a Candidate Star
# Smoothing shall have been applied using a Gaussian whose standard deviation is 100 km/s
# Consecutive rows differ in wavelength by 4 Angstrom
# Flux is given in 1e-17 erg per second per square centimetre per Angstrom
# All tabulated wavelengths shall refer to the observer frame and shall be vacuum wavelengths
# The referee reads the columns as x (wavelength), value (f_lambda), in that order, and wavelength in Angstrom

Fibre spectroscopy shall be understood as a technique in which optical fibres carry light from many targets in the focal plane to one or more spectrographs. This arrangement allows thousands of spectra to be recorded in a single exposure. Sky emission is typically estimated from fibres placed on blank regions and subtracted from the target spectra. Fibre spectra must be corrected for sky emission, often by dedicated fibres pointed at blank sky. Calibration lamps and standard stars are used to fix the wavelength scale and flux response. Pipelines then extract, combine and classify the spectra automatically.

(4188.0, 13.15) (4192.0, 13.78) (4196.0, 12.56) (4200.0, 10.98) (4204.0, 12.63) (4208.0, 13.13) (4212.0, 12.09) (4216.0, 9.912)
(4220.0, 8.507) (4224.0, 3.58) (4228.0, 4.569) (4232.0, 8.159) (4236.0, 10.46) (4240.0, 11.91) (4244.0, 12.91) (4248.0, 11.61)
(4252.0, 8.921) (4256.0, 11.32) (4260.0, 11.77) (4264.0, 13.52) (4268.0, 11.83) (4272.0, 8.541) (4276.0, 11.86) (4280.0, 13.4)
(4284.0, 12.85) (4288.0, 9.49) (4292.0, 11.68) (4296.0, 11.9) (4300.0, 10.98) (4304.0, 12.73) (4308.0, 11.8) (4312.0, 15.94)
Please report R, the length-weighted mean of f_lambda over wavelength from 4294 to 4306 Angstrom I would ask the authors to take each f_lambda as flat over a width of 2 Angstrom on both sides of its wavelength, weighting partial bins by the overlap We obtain 11.9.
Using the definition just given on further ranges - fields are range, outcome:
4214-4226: 7.33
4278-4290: 11.9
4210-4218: 11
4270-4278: 10.2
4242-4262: 11.3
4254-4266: 12.2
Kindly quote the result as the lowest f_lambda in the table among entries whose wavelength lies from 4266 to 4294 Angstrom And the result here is 8.541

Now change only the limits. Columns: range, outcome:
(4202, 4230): 3.58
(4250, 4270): 8.921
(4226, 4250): 4.569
